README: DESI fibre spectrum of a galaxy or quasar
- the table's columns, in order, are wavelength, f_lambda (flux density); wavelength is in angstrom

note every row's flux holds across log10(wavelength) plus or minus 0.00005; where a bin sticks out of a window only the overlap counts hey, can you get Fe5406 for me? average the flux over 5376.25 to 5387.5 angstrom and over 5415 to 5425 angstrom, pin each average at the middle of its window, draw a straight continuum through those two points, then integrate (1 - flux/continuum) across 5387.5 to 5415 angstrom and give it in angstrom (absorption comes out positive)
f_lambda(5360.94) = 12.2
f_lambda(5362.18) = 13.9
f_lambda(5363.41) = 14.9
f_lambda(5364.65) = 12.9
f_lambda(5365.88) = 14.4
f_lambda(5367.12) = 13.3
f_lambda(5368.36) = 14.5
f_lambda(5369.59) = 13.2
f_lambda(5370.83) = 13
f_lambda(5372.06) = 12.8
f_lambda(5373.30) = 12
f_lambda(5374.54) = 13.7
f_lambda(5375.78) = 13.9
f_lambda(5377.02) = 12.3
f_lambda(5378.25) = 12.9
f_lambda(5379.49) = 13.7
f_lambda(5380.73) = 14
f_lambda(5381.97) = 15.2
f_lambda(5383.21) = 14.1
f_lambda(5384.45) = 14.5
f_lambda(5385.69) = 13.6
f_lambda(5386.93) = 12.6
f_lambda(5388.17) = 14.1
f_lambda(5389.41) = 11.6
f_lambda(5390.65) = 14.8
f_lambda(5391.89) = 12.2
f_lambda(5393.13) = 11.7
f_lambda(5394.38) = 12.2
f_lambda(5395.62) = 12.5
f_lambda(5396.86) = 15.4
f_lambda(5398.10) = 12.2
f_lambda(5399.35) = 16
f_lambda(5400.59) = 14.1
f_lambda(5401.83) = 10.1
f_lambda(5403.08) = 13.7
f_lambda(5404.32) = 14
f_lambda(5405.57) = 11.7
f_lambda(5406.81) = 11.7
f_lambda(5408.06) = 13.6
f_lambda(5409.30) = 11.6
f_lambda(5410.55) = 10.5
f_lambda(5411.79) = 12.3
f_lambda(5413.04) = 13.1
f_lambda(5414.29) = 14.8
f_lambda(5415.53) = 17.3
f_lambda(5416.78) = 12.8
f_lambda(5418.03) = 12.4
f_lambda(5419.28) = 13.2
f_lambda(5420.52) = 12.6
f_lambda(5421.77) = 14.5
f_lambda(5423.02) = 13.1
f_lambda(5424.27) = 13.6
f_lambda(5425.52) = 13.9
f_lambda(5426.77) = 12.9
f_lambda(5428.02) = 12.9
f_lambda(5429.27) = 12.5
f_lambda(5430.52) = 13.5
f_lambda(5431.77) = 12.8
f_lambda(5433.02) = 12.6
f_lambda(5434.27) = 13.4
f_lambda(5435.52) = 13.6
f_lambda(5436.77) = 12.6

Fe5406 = 1.5 angstrom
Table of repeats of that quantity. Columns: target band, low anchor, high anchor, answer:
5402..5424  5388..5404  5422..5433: 0.1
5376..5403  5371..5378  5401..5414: -1.4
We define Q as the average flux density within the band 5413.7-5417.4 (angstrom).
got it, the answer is 15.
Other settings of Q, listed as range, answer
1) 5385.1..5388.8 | 13.4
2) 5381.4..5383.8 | 14.6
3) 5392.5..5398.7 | 12.8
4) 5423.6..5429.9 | 13.2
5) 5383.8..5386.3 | 14.1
